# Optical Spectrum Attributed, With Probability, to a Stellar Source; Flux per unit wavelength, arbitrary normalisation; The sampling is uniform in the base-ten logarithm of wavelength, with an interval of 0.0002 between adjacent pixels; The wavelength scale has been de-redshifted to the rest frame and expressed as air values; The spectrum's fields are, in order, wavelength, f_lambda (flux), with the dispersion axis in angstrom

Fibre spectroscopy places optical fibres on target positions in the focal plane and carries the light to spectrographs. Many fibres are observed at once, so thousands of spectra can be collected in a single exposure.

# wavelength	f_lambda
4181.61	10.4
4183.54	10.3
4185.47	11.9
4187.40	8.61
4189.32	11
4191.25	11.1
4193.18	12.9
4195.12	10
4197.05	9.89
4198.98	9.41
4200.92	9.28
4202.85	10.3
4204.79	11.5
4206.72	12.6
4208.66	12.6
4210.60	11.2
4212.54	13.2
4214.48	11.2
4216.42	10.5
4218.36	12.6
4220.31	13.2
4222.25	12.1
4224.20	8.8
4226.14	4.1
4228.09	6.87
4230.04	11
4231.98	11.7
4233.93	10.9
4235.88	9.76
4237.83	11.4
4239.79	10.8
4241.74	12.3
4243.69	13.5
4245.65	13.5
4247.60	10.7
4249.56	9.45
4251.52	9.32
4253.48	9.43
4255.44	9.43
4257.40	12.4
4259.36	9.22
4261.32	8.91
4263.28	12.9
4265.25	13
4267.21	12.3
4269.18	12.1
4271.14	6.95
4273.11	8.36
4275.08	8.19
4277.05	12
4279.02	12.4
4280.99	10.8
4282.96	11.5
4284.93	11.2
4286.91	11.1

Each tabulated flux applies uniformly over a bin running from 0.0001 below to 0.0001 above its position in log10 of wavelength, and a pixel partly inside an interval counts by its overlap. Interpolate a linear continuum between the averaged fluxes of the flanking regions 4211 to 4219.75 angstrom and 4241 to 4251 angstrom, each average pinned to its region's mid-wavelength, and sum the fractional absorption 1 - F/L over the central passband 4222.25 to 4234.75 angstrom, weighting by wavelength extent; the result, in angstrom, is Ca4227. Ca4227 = 2.9 angstrom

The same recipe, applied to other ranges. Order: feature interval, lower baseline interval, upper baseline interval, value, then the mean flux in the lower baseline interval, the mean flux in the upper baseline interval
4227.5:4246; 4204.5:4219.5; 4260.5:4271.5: 0.73 angstrom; 12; 11.3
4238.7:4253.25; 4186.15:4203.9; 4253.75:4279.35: -1.09 angstrom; 10.3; 10.5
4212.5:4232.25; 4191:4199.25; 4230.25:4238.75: 1.04 angstrom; 10.7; 11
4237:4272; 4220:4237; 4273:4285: -2.56 angstrom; 9.71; 10.8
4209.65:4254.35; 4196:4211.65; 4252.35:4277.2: -0.62 angstrom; 10.9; 10.3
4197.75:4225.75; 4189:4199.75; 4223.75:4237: -3.55 angstrom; 10.7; 9.06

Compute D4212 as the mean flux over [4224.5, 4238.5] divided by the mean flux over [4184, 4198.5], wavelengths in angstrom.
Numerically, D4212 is 0.9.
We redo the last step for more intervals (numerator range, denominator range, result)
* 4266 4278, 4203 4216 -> 0.85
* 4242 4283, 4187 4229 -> 1.02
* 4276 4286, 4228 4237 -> 1.11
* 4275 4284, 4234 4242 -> 1.03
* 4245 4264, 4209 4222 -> 0.87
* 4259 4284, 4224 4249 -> 1.02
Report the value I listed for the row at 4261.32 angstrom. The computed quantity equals 8.91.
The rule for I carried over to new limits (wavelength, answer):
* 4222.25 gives 12.1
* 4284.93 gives 11.2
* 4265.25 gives 13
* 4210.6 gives 11.2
